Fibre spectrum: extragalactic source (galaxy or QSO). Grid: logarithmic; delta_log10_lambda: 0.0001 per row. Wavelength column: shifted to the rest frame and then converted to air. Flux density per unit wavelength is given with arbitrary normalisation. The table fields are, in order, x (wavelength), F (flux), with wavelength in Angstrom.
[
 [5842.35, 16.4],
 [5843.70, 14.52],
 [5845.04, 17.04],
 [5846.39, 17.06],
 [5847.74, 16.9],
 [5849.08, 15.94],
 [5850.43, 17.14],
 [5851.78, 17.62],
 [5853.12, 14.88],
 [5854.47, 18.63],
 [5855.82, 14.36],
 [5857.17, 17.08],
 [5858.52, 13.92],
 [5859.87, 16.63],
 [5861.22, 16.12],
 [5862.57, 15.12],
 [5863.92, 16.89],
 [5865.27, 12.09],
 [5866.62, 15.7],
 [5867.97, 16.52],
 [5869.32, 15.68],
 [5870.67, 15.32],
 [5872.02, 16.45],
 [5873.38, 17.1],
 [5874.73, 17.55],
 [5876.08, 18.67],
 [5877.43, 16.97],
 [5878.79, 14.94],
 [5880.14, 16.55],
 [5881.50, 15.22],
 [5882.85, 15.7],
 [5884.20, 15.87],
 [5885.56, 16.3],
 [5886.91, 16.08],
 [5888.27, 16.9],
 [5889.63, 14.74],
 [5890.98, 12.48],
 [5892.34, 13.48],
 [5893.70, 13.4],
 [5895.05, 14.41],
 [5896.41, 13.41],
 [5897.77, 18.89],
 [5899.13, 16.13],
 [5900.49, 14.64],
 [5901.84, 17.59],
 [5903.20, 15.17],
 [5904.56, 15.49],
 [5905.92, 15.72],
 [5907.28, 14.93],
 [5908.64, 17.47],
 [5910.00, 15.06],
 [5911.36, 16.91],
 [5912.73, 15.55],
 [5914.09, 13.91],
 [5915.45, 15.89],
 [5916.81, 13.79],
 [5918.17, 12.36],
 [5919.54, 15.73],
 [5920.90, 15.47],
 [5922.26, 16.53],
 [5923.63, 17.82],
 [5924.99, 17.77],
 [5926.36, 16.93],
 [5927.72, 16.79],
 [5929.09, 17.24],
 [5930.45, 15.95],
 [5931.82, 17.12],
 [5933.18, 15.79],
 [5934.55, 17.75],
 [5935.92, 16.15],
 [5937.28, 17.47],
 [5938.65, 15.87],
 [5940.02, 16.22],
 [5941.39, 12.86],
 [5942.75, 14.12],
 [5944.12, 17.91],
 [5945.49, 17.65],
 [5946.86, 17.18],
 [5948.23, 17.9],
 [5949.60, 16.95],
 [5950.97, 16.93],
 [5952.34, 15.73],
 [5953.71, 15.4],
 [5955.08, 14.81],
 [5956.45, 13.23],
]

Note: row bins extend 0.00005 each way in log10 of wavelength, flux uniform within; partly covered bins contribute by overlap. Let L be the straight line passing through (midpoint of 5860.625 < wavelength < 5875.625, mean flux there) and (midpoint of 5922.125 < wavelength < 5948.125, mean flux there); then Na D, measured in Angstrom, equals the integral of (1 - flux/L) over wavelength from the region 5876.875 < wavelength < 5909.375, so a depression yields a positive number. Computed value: 1.33 Angstrom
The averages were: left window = 15.9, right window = 16.6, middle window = 15.5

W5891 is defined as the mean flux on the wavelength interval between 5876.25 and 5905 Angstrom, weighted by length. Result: 15.5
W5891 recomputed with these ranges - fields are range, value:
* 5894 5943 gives 15.9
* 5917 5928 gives 16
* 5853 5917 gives 15.7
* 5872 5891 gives 16.2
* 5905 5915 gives 15.6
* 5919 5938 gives 16.8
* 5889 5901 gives 14.6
